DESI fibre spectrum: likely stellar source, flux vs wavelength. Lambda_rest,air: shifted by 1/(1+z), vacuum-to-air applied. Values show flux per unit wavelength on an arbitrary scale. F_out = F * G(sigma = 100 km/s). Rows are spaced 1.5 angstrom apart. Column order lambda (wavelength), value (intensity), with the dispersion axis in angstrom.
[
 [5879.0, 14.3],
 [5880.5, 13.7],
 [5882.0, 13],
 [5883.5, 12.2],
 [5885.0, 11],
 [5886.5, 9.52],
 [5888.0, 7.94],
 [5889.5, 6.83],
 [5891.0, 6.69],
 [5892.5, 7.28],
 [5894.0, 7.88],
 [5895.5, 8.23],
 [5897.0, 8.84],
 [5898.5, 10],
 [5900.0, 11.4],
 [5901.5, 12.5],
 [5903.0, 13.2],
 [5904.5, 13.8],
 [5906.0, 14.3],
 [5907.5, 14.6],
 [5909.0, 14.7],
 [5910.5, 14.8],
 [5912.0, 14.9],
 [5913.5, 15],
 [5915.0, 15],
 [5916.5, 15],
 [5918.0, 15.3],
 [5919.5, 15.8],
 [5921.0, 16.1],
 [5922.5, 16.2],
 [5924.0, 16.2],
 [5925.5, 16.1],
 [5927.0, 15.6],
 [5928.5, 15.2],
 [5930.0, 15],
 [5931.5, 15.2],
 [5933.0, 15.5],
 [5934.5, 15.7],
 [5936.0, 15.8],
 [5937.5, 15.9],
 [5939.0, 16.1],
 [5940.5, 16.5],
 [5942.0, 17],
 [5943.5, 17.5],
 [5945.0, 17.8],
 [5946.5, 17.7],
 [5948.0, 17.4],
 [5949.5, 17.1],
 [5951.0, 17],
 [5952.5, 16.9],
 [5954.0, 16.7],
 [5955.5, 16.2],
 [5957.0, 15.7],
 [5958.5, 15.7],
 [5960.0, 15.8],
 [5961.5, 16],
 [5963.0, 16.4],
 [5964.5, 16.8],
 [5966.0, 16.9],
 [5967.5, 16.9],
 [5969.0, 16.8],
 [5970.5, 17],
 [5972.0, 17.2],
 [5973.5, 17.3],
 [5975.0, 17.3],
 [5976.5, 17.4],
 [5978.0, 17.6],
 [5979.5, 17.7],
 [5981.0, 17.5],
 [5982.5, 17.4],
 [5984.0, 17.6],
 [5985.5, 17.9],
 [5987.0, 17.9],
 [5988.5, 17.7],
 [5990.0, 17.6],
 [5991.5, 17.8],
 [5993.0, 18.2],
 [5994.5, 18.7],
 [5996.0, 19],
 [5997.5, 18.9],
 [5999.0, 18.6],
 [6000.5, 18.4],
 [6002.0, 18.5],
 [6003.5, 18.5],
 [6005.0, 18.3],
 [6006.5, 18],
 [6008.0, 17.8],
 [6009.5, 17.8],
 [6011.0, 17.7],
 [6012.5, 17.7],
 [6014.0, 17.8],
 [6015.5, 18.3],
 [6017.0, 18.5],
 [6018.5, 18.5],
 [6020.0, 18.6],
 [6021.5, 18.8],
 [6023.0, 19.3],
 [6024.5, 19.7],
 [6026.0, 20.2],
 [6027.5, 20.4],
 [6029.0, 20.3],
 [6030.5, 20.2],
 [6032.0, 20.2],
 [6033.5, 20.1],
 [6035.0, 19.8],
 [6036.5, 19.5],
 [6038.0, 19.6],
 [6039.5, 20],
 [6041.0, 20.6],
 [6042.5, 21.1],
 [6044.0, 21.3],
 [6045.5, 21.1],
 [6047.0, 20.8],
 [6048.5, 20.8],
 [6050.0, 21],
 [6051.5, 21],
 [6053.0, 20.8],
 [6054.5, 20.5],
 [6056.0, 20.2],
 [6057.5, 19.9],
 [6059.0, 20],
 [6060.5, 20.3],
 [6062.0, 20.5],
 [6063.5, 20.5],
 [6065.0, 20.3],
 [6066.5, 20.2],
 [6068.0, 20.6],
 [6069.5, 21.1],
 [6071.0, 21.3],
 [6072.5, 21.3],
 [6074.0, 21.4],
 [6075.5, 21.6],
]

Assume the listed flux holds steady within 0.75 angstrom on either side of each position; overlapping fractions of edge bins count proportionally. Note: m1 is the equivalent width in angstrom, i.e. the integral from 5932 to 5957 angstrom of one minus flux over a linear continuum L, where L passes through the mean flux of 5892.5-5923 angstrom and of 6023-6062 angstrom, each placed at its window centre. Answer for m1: -2.4 angstrom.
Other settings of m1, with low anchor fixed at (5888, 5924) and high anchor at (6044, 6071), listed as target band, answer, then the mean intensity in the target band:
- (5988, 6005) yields -1.0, 18.4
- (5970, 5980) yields -0.7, 17.4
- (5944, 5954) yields -1.7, 17.3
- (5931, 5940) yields -1.0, 15.7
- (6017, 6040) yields -0.7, 19.6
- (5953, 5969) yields -0.9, 16.3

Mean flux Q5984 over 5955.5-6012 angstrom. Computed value 17.5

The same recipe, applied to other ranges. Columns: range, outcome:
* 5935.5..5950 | 16.9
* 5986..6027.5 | 18.4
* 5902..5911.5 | 14.2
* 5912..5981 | 16.4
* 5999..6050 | 19.4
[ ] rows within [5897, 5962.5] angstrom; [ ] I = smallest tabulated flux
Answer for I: 8.84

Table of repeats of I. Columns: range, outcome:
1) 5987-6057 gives 17.6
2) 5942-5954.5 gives 16.7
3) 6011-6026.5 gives 17.7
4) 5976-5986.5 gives 17.4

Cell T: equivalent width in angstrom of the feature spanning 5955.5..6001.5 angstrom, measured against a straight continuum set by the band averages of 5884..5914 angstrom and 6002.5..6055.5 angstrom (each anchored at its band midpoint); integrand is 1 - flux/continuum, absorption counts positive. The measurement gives -3.1 angstrom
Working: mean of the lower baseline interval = 11.1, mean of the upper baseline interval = 19.6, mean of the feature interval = 17.4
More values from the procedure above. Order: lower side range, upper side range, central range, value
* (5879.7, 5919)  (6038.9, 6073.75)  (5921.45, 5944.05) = -3.7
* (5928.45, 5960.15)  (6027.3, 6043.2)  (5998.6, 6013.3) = 0.6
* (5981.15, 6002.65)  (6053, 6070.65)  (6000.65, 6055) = -0.5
